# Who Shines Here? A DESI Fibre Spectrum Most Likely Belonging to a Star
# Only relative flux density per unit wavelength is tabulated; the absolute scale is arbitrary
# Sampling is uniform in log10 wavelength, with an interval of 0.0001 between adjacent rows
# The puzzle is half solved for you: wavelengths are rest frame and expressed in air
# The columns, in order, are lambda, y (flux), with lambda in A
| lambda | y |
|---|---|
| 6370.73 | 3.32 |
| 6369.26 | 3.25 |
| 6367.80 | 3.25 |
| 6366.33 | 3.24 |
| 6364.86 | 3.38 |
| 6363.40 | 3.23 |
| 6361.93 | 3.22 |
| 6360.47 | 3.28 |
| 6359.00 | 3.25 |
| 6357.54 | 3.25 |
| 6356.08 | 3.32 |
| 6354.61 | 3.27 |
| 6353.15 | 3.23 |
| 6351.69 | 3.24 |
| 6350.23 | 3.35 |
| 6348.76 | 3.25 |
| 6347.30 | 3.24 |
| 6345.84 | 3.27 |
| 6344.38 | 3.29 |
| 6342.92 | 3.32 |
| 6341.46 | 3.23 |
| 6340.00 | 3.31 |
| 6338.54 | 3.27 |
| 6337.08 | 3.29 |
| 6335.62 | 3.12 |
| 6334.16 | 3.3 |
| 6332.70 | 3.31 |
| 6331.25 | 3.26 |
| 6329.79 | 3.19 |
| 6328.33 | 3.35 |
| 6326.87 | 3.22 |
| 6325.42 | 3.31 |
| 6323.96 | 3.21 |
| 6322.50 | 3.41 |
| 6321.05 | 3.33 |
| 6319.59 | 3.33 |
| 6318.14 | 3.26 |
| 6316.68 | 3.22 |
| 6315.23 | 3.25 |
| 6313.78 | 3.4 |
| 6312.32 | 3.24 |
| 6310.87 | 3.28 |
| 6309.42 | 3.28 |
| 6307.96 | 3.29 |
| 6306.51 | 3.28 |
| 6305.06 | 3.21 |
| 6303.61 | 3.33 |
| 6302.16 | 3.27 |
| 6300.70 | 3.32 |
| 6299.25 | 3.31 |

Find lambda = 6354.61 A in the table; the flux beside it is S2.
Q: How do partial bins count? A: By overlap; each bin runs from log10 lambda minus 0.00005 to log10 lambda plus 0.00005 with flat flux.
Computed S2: 3.27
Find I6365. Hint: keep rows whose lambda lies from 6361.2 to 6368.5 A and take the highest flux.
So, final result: 3.38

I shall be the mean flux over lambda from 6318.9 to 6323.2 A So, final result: 3.36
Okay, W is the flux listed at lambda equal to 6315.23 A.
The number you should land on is 3.25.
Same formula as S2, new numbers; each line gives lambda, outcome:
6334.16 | 3.3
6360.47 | 3.28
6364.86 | 3.38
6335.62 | 3.12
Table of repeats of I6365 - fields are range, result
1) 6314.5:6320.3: 3.33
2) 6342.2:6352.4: 3.35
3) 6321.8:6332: 3.41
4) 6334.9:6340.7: 3.31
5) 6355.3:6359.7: 3.32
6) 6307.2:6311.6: 3.29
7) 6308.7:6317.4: 3.4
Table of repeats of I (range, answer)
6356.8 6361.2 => 3.26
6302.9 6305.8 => 3.27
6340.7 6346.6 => 3.28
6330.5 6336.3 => 3.25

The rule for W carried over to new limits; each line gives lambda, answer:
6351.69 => 3.24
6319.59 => 3.33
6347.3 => 3.24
